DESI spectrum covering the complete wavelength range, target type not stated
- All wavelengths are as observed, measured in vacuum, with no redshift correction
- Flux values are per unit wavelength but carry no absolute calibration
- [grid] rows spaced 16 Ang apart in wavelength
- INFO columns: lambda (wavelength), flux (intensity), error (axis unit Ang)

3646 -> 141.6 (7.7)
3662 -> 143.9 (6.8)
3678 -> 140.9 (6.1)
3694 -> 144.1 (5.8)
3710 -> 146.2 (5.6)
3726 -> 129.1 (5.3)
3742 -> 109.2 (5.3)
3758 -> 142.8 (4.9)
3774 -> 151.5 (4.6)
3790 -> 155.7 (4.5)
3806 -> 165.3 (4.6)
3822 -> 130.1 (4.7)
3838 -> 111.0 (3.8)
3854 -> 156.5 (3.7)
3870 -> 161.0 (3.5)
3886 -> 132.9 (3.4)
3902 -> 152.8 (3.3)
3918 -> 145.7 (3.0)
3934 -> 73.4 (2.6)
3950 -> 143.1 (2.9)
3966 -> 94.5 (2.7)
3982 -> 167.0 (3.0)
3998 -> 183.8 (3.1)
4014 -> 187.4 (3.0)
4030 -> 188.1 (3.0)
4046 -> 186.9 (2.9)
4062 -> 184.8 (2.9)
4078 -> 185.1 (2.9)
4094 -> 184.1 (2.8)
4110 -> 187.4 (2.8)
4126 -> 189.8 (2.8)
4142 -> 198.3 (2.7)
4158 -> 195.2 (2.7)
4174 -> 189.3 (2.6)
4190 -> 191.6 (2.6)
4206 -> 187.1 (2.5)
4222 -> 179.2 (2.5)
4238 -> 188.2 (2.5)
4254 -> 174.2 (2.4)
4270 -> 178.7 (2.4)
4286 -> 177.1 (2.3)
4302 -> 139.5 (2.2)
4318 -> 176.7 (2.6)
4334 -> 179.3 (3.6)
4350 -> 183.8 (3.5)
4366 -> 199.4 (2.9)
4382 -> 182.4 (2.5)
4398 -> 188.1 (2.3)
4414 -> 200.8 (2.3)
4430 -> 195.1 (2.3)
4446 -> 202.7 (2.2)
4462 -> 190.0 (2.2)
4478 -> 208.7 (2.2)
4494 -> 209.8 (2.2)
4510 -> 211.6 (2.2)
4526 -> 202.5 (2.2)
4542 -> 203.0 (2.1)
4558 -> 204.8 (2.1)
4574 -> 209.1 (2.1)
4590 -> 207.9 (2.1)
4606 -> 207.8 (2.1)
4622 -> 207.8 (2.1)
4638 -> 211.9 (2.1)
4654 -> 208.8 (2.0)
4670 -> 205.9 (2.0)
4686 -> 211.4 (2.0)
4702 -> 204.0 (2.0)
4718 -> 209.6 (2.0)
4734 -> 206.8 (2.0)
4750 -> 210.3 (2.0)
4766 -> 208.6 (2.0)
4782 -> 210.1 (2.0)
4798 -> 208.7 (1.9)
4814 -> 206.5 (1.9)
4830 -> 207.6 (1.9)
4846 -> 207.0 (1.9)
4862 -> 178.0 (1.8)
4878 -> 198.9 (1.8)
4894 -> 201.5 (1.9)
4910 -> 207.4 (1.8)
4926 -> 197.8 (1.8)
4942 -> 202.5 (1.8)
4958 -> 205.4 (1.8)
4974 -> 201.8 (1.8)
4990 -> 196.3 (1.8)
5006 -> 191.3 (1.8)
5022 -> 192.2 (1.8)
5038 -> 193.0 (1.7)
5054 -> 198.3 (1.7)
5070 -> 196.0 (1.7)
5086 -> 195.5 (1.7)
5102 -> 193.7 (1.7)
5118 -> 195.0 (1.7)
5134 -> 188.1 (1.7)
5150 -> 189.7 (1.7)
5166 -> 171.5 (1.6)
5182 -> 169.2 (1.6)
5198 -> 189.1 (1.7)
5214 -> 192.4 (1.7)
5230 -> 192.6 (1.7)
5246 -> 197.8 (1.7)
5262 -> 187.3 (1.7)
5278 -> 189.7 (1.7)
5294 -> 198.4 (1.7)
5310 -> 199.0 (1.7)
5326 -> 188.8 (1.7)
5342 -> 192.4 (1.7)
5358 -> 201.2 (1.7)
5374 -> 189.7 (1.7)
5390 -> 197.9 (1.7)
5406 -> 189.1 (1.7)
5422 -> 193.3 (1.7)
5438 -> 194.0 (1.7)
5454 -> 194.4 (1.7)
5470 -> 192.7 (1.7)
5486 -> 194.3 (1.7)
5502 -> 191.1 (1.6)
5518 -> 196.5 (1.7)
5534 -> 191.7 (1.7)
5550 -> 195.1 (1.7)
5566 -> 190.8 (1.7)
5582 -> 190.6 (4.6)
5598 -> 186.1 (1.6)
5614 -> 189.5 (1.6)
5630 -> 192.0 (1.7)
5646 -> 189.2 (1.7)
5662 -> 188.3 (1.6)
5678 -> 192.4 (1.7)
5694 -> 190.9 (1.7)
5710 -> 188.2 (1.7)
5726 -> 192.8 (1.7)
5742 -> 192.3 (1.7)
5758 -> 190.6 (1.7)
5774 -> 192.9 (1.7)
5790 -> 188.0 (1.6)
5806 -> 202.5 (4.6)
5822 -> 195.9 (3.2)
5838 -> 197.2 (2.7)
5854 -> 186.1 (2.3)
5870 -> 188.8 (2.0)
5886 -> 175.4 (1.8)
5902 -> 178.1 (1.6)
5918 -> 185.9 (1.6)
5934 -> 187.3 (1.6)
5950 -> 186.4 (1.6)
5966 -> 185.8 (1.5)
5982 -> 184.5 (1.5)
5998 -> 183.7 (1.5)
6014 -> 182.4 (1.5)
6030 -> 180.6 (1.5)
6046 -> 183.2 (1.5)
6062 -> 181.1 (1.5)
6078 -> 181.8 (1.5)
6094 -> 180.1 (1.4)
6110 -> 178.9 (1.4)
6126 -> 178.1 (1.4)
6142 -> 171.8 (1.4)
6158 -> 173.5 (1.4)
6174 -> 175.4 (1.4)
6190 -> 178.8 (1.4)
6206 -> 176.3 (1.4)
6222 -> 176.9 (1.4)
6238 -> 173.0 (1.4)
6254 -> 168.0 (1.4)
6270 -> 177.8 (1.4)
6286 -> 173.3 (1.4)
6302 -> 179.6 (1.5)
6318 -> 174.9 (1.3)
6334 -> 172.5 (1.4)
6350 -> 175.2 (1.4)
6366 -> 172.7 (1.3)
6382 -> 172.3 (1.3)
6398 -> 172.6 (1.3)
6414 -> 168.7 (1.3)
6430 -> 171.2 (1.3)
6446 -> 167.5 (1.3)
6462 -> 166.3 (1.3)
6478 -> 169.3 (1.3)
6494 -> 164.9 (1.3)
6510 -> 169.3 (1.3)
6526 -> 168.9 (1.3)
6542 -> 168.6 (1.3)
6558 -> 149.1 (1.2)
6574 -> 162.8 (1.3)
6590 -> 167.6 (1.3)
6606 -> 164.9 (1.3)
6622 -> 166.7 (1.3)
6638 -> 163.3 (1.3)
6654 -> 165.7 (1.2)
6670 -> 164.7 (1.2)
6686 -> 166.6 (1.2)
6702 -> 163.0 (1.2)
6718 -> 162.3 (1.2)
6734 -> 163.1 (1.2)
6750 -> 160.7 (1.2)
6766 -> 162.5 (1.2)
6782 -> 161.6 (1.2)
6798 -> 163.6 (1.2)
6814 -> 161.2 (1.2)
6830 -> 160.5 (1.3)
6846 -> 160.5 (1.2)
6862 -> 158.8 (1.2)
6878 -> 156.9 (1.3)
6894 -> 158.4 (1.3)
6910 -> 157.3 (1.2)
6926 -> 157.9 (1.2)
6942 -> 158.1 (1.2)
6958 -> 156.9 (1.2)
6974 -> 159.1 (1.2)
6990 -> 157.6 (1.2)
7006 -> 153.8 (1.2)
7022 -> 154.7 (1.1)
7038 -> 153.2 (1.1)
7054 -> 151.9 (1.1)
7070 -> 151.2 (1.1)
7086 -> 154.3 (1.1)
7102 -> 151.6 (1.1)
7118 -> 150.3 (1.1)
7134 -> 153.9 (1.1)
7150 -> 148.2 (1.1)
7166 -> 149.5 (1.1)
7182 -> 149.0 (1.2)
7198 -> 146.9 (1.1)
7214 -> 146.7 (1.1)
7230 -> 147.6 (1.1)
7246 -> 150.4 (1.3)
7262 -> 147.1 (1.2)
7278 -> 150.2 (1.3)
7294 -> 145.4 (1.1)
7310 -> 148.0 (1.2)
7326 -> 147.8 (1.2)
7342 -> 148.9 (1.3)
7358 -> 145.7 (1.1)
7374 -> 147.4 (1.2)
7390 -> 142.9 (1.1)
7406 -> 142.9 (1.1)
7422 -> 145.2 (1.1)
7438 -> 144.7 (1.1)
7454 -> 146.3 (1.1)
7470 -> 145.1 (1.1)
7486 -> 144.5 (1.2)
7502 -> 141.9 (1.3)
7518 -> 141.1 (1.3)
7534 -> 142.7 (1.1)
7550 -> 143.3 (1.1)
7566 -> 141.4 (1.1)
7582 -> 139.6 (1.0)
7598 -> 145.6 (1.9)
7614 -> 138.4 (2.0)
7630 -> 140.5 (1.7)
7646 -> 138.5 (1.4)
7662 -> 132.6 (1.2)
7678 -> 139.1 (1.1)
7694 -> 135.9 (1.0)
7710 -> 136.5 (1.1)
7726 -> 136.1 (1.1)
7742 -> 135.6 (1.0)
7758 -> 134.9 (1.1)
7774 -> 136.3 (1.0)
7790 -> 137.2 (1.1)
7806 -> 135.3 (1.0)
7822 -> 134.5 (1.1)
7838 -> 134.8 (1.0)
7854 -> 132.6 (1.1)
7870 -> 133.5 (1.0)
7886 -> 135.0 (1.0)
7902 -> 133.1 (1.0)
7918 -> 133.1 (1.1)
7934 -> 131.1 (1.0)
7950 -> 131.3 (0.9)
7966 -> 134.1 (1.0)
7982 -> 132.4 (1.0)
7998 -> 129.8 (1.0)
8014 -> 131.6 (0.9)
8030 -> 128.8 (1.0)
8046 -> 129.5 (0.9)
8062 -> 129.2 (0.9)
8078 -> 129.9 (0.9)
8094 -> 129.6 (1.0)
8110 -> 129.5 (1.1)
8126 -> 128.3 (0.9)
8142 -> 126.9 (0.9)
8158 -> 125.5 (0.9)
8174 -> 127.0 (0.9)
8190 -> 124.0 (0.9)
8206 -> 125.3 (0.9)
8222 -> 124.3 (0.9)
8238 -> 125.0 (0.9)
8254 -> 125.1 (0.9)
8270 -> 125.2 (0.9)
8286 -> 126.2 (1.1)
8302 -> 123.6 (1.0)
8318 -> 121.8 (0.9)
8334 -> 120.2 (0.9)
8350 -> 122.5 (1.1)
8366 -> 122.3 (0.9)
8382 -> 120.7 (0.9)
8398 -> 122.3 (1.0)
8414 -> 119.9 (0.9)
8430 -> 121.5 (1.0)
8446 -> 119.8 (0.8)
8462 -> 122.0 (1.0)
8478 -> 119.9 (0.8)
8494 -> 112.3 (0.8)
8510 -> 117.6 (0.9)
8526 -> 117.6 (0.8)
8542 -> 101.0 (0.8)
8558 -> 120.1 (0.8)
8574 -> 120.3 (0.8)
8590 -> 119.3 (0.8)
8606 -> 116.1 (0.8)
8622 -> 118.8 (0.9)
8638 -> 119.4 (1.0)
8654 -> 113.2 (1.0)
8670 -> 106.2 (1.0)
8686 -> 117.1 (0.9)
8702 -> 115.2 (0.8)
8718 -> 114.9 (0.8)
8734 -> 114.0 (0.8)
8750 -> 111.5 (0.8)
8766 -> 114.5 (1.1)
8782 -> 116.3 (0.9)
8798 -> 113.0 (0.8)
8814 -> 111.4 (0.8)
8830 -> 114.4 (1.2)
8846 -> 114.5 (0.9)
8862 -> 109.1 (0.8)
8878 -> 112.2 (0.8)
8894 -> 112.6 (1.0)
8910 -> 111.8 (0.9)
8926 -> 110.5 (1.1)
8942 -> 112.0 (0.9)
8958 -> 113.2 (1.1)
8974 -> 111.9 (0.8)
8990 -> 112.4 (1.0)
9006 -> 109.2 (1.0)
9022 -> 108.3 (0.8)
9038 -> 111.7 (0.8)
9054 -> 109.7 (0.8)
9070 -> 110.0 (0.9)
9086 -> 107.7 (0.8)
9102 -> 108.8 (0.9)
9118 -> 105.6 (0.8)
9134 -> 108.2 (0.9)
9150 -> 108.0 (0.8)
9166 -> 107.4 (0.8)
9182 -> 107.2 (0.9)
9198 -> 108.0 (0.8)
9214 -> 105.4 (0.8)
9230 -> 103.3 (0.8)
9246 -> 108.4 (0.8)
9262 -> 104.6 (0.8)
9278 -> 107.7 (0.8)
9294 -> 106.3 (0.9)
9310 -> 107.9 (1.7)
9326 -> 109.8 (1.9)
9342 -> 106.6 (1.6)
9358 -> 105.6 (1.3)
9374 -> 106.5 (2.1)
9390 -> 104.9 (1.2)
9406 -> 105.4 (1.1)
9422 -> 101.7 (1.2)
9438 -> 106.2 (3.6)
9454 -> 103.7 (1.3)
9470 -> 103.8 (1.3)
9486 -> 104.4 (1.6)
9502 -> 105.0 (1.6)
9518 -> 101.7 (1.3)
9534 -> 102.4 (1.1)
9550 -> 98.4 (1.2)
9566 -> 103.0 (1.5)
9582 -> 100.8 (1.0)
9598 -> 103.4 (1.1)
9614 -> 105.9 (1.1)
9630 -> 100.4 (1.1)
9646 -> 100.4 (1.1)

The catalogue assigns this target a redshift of 0.000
